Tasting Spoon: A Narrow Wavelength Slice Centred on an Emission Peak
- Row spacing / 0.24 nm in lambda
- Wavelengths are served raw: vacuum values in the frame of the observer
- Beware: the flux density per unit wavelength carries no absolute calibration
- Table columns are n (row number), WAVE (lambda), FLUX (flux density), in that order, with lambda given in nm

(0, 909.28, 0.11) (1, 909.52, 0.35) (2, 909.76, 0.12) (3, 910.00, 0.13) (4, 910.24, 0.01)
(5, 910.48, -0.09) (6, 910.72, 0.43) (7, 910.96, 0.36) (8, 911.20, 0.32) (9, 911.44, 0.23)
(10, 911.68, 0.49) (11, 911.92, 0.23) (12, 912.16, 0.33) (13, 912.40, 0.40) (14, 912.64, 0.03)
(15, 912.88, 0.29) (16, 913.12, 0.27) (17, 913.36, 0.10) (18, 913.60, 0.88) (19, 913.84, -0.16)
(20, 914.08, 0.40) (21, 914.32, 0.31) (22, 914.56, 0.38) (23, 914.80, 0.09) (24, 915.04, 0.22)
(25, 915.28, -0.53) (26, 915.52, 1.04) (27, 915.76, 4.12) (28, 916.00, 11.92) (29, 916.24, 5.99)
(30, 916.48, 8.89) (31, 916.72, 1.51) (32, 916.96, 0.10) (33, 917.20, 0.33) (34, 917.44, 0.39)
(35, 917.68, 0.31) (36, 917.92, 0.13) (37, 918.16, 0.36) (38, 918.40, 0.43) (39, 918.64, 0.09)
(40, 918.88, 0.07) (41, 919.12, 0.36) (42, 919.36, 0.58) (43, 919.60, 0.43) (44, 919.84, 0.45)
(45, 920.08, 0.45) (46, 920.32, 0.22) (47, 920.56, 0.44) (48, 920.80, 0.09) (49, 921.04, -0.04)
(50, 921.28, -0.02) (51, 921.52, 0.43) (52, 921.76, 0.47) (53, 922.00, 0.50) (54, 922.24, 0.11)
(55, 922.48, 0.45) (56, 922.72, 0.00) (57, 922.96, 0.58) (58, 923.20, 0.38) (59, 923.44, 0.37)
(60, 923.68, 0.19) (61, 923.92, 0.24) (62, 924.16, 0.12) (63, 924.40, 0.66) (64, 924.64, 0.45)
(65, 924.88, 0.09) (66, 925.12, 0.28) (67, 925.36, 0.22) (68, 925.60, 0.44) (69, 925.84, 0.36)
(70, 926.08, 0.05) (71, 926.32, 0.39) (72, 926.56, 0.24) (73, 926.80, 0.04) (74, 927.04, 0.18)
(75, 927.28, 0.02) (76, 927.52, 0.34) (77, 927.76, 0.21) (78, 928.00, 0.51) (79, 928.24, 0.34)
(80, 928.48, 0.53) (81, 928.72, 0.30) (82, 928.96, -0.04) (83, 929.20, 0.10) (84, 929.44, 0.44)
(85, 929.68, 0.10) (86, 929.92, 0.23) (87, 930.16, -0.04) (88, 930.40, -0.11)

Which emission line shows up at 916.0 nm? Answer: [O III] 5007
